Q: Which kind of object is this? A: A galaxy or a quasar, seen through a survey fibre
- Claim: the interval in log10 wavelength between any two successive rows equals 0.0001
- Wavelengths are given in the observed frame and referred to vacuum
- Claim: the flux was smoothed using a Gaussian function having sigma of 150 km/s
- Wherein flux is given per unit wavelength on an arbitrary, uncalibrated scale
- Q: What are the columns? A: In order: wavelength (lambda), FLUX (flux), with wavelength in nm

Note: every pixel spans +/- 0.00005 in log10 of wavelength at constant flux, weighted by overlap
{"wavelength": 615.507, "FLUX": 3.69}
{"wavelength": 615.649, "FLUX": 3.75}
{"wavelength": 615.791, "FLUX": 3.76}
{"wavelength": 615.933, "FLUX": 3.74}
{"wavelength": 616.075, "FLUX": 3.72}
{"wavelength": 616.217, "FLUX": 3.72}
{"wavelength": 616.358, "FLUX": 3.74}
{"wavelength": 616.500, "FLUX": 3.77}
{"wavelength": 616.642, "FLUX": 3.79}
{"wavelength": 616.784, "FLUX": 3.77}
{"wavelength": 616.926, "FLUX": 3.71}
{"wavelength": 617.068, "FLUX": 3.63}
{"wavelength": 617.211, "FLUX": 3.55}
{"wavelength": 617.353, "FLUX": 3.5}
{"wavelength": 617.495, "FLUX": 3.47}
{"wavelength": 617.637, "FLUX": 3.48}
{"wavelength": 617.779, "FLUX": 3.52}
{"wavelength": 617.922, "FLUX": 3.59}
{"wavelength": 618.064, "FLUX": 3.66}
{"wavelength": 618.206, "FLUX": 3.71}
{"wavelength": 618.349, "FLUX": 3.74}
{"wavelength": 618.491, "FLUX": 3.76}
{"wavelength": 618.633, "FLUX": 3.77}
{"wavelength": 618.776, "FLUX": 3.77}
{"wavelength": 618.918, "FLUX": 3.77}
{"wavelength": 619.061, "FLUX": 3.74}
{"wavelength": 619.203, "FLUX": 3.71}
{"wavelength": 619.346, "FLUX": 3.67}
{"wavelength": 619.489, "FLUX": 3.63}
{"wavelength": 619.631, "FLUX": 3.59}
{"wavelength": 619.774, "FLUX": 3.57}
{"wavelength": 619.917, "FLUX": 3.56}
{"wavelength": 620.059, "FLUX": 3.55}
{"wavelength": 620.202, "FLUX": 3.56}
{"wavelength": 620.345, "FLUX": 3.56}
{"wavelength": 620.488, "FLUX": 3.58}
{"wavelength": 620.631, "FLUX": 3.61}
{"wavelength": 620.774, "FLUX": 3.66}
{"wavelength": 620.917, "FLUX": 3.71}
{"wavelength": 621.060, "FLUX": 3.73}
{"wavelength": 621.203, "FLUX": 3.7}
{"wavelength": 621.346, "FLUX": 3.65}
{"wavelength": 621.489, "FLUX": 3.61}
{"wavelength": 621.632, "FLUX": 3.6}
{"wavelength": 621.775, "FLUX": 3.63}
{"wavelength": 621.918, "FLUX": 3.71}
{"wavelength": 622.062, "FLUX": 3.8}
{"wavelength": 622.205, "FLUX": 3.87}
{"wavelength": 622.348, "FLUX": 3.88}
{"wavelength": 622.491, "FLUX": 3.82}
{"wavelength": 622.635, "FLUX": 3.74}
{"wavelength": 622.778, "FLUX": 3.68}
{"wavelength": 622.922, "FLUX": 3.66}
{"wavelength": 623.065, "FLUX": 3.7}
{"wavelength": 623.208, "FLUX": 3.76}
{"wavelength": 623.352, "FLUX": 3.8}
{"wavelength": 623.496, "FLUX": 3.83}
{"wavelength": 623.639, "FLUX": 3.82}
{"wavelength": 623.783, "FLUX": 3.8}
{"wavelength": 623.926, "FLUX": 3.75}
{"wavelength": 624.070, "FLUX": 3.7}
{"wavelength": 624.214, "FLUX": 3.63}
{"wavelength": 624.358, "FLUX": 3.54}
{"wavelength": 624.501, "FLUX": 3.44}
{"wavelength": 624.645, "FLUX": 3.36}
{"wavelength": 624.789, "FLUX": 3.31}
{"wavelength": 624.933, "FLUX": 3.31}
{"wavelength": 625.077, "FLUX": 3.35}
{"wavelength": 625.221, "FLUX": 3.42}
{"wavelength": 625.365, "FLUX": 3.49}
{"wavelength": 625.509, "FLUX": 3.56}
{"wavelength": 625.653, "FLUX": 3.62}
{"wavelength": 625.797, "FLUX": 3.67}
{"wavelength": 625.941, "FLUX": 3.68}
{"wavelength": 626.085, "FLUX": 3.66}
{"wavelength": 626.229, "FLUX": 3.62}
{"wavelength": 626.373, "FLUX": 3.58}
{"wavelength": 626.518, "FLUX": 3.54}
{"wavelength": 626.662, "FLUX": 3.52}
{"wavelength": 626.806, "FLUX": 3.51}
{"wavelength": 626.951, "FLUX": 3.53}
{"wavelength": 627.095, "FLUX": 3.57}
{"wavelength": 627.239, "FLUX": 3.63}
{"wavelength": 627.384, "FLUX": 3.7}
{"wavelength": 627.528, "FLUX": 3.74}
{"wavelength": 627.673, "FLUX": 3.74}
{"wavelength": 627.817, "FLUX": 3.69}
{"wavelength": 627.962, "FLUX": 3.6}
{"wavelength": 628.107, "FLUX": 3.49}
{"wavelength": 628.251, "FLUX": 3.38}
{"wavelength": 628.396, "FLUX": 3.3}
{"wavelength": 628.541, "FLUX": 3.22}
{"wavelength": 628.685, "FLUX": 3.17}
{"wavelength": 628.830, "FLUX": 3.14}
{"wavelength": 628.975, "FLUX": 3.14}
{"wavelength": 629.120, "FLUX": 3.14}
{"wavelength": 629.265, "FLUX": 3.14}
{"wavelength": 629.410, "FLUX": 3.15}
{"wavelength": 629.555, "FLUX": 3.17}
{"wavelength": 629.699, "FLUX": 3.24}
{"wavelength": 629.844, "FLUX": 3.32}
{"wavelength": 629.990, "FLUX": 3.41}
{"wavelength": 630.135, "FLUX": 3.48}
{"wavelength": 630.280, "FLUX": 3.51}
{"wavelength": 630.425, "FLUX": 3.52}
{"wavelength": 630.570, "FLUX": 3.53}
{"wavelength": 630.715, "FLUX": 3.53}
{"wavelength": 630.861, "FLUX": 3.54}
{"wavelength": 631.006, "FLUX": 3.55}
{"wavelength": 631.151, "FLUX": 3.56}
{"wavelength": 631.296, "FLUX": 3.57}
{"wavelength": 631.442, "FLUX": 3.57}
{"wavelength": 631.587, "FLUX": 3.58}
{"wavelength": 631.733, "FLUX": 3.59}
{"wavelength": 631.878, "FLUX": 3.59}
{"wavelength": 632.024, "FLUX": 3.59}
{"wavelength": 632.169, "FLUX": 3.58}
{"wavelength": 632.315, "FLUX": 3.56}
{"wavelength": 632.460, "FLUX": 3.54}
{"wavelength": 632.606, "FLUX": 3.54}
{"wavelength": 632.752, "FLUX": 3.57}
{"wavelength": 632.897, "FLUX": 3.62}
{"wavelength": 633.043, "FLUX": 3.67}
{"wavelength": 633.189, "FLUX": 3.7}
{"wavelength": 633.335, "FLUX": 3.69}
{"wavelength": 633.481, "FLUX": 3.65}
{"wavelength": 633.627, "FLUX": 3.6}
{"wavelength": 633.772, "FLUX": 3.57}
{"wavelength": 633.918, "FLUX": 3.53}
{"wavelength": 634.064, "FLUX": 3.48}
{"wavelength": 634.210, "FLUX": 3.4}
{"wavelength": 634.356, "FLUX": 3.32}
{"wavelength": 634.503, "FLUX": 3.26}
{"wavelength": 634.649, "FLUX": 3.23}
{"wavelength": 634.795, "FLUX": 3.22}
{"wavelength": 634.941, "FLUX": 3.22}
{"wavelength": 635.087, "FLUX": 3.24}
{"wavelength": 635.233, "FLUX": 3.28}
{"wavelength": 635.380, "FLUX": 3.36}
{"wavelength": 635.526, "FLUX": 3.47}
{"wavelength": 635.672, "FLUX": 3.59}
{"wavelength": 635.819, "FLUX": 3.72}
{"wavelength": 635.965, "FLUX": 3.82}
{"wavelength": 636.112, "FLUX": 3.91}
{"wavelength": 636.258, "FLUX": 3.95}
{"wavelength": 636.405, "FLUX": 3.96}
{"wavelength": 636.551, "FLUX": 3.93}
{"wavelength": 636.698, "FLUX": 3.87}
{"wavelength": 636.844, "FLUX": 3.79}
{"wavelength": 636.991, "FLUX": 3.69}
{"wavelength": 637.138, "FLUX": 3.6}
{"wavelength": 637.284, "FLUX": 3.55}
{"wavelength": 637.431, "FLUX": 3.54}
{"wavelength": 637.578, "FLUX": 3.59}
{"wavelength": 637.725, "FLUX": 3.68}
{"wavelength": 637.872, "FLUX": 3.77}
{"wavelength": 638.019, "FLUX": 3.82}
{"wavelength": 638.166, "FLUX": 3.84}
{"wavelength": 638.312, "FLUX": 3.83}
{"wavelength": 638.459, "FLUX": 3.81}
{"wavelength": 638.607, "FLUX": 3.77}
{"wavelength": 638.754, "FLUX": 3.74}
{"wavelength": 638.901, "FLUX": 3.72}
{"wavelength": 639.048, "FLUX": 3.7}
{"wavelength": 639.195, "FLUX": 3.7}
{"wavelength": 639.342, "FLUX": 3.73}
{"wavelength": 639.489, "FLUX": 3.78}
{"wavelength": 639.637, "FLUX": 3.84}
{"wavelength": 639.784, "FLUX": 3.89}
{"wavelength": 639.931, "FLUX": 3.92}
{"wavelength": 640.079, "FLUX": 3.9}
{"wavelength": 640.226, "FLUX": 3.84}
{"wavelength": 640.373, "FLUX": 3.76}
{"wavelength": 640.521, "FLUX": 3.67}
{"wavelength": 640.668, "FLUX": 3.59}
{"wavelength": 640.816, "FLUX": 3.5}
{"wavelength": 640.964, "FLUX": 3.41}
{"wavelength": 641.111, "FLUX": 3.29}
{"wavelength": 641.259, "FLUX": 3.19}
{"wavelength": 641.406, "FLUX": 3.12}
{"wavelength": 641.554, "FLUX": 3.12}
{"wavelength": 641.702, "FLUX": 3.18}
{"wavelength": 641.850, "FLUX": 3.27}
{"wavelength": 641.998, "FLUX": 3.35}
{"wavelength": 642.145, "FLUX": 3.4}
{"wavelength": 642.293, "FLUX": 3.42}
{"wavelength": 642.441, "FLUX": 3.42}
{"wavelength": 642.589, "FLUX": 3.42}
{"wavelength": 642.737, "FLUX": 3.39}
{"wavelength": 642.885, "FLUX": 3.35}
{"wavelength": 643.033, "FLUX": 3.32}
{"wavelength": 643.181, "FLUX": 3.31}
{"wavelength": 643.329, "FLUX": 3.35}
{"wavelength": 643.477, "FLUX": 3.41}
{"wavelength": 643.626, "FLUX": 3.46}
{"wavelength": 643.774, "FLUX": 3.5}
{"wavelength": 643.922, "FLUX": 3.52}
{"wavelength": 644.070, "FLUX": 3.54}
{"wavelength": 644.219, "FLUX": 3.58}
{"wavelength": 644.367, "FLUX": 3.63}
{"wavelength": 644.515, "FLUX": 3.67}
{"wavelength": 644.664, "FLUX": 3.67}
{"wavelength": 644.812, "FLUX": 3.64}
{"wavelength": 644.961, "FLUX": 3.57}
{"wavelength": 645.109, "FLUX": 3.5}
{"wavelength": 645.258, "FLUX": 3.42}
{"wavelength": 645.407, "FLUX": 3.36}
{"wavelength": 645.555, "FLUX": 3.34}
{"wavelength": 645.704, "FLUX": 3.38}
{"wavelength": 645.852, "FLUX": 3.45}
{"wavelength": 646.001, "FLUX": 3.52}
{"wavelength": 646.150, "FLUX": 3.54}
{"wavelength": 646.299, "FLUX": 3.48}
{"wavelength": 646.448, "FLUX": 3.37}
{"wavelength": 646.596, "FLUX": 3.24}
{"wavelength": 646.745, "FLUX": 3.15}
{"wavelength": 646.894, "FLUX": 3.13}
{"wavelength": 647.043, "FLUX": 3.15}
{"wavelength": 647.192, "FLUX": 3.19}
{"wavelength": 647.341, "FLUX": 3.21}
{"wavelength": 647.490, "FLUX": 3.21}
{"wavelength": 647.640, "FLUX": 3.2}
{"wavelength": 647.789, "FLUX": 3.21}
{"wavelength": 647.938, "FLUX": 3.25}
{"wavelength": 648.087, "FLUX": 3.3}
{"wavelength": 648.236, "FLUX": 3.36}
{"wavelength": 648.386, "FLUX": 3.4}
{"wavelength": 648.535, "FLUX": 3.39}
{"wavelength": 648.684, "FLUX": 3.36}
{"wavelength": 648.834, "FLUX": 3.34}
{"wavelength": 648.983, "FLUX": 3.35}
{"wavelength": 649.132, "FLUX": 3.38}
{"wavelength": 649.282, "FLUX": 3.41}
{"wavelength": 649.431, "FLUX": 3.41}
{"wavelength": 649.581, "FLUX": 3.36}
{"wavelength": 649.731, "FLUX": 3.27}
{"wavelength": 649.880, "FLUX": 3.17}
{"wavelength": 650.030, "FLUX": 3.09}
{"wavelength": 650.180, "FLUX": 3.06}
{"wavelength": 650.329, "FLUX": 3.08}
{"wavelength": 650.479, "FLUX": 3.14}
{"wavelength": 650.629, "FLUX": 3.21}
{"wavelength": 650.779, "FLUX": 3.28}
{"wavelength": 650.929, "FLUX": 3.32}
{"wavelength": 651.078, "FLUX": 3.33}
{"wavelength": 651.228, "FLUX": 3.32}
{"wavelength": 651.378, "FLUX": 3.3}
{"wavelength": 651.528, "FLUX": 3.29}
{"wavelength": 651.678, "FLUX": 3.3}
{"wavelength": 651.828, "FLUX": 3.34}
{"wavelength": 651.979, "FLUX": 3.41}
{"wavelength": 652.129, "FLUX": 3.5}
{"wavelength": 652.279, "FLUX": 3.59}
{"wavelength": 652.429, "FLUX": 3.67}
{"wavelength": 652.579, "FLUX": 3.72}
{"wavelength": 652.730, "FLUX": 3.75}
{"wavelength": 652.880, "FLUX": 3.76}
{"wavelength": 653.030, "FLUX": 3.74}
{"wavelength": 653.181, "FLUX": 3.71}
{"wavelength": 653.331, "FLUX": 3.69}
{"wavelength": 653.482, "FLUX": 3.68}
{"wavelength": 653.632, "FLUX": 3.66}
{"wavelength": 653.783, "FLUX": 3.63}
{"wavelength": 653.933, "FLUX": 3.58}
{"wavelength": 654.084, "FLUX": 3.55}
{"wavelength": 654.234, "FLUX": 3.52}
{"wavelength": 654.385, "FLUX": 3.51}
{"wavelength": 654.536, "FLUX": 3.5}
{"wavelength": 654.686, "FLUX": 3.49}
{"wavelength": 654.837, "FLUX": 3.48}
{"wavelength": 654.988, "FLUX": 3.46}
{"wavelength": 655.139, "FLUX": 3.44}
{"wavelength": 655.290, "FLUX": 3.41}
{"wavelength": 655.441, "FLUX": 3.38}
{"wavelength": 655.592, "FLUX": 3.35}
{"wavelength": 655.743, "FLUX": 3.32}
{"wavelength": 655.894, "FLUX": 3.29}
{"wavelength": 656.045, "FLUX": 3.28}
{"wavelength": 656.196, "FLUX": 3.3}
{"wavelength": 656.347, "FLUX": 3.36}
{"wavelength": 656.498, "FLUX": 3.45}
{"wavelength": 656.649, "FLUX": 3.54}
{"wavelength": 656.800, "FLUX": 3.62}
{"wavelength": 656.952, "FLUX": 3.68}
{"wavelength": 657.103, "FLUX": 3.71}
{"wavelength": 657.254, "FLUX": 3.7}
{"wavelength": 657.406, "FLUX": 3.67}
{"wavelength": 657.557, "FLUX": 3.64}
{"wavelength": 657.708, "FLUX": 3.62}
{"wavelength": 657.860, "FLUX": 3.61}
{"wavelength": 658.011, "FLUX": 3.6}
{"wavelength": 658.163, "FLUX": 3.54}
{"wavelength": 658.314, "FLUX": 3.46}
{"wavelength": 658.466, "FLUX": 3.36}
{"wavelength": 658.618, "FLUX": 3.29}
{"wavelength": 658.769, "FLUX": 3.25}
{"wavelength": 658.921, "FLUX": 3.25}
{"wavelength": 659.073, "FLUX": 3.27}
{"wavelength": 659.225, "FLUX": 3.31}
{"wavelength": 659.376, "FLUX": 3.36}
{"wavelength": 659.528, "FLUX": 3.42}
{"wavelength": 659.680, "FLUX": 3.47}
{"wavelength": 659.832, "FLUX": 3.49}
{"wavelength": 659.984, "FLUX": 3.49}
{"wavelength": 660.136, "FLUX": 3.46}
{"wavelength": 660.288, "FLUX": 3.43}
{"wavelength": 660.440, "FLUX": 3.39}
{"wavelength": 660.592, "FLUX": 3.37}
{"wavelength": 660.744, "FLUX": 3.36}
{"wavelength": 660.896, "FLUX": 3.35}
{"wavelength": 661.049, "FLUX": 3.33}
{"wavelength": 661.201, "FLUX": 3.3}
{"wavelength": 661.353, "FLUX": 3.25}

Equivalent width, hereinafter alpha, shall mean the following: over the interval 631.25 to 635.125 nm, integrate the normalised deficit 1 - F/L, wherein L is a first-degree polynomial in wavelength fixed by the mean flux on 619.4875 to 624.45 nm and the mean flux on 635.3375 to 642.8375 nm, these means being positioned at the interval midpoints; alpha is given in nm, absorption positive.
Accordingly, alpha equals 0.15 nm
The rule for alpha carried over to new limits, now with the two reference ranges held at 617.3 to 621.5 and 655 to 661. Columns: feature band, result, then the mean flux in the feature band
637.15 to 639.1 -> -0.10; 3.72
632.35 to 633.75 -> -0.02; 3.62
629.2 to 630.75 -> 0.10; 3.36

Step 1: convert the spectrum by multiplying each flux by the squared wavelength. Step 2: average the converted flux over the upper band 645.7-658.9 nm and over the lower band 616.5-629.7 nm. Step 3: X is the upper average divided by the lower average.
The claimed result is 1.04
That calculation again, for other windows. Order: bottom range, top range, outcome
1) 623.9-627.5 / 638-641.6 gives 1.08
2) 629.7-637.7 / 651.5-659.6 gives 1.05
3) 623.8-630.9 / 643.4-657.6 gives 1.06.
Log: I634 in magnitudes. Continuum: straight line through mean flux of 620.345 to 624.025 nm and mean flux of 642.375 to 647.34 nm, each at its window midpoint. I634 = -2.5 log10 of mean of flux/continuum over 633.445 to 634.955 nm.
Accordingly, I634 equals 0.05 mag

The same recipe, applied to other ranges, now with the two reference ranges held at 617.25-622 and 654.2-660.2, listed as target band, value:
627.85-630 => 0.103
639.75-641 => -0.055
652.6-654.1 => -0.062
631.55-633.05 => -0.001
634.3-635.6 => 0.088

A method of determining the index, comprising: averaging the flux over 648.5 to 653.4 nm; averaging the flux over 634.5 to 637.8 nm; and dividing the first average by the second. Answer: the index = 0.9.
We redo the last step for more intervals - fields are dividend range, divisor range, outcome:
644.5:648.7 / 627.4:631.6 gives 0.98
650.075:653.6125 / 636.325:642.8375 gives 0.95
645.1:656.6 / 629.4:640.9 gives 0.94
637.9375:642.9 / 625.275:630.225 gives 1.04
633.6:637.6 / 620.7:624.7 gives 0.96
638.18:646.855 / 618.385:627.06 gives 0.97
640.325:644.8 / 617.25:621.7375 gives 0.94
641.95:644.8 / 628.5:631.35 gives 1.03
